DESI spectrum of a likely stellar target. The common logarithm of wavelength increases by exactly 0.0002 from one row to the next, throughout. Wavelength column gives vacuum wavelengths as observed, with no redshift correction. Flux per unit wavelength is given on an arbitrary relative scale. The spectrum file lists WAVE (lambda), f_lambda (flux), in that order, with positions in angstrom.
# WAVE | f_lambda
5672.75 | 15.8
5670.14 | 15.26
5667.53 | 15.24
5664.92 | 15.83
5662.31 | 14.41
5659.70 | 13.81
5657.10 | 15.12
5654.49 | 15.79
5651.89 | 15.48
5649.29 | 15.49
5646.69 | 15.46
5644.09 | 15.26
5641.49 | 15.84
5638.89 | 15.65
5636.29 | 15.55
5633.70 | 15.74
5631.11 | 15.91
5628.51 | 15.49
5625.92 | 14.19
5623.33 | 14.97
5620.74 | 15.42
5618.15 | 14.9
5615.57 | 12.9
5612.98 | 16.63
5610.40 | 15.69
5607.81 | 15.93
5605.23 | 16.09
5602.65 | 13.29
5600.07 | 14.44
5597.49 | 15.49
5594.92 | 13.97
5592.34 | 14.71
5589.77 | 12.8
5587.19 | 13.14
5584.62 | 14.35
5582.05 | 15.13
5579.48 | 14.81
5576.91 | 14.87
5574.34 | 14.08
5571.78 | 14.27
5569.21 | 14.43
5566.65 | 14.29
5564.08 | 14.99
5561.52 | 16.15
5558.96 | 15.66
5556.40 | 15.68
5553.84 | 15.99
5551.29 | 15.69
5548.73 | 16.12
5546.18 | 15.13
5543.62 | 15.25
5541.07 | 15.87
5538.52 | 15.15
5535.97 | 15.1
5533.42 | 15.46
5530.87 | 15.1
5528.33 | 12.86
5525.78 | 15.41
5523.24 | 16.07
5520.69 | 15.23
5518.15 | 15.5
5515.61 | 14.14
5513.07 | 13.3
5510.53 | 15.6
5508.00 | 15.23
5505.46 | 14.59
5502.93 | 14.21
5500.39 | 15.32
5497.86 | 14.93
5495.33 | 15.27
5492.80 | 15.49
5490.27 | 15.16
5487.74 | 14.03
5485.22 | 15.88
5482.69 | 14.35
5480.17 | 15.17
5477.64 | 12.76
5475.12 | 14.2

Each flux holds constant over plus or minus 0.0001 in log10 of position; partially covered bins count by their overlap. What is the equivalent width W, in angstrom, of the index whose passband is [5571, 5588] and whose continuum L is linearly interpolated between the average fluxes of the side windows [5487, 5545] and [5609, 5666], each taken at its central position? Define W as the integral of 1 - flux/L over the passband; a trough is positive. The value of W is 0.8 angstrom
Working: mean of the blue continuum 15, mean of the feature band 14.4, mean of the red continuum 15.2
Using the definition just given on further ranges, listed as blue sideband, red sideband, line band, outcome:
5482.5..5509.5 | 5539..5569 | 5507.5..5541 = 0.6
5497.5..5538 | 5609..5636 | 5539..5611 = 0.6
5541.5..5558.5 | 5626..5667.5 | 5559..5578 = 1.0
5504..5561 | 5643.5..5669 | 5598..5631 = 0.3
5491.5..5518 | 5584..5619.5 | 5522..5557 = -1.4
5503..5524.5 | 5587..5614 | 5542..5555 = -0.7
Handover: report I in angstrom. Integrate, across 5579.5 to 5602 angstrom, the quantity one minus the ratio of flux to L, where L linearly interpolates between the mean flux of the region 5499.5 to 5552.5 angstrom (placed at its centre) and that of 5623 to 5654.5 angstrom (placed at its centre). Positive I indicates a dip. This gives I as 1.5 angstrom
